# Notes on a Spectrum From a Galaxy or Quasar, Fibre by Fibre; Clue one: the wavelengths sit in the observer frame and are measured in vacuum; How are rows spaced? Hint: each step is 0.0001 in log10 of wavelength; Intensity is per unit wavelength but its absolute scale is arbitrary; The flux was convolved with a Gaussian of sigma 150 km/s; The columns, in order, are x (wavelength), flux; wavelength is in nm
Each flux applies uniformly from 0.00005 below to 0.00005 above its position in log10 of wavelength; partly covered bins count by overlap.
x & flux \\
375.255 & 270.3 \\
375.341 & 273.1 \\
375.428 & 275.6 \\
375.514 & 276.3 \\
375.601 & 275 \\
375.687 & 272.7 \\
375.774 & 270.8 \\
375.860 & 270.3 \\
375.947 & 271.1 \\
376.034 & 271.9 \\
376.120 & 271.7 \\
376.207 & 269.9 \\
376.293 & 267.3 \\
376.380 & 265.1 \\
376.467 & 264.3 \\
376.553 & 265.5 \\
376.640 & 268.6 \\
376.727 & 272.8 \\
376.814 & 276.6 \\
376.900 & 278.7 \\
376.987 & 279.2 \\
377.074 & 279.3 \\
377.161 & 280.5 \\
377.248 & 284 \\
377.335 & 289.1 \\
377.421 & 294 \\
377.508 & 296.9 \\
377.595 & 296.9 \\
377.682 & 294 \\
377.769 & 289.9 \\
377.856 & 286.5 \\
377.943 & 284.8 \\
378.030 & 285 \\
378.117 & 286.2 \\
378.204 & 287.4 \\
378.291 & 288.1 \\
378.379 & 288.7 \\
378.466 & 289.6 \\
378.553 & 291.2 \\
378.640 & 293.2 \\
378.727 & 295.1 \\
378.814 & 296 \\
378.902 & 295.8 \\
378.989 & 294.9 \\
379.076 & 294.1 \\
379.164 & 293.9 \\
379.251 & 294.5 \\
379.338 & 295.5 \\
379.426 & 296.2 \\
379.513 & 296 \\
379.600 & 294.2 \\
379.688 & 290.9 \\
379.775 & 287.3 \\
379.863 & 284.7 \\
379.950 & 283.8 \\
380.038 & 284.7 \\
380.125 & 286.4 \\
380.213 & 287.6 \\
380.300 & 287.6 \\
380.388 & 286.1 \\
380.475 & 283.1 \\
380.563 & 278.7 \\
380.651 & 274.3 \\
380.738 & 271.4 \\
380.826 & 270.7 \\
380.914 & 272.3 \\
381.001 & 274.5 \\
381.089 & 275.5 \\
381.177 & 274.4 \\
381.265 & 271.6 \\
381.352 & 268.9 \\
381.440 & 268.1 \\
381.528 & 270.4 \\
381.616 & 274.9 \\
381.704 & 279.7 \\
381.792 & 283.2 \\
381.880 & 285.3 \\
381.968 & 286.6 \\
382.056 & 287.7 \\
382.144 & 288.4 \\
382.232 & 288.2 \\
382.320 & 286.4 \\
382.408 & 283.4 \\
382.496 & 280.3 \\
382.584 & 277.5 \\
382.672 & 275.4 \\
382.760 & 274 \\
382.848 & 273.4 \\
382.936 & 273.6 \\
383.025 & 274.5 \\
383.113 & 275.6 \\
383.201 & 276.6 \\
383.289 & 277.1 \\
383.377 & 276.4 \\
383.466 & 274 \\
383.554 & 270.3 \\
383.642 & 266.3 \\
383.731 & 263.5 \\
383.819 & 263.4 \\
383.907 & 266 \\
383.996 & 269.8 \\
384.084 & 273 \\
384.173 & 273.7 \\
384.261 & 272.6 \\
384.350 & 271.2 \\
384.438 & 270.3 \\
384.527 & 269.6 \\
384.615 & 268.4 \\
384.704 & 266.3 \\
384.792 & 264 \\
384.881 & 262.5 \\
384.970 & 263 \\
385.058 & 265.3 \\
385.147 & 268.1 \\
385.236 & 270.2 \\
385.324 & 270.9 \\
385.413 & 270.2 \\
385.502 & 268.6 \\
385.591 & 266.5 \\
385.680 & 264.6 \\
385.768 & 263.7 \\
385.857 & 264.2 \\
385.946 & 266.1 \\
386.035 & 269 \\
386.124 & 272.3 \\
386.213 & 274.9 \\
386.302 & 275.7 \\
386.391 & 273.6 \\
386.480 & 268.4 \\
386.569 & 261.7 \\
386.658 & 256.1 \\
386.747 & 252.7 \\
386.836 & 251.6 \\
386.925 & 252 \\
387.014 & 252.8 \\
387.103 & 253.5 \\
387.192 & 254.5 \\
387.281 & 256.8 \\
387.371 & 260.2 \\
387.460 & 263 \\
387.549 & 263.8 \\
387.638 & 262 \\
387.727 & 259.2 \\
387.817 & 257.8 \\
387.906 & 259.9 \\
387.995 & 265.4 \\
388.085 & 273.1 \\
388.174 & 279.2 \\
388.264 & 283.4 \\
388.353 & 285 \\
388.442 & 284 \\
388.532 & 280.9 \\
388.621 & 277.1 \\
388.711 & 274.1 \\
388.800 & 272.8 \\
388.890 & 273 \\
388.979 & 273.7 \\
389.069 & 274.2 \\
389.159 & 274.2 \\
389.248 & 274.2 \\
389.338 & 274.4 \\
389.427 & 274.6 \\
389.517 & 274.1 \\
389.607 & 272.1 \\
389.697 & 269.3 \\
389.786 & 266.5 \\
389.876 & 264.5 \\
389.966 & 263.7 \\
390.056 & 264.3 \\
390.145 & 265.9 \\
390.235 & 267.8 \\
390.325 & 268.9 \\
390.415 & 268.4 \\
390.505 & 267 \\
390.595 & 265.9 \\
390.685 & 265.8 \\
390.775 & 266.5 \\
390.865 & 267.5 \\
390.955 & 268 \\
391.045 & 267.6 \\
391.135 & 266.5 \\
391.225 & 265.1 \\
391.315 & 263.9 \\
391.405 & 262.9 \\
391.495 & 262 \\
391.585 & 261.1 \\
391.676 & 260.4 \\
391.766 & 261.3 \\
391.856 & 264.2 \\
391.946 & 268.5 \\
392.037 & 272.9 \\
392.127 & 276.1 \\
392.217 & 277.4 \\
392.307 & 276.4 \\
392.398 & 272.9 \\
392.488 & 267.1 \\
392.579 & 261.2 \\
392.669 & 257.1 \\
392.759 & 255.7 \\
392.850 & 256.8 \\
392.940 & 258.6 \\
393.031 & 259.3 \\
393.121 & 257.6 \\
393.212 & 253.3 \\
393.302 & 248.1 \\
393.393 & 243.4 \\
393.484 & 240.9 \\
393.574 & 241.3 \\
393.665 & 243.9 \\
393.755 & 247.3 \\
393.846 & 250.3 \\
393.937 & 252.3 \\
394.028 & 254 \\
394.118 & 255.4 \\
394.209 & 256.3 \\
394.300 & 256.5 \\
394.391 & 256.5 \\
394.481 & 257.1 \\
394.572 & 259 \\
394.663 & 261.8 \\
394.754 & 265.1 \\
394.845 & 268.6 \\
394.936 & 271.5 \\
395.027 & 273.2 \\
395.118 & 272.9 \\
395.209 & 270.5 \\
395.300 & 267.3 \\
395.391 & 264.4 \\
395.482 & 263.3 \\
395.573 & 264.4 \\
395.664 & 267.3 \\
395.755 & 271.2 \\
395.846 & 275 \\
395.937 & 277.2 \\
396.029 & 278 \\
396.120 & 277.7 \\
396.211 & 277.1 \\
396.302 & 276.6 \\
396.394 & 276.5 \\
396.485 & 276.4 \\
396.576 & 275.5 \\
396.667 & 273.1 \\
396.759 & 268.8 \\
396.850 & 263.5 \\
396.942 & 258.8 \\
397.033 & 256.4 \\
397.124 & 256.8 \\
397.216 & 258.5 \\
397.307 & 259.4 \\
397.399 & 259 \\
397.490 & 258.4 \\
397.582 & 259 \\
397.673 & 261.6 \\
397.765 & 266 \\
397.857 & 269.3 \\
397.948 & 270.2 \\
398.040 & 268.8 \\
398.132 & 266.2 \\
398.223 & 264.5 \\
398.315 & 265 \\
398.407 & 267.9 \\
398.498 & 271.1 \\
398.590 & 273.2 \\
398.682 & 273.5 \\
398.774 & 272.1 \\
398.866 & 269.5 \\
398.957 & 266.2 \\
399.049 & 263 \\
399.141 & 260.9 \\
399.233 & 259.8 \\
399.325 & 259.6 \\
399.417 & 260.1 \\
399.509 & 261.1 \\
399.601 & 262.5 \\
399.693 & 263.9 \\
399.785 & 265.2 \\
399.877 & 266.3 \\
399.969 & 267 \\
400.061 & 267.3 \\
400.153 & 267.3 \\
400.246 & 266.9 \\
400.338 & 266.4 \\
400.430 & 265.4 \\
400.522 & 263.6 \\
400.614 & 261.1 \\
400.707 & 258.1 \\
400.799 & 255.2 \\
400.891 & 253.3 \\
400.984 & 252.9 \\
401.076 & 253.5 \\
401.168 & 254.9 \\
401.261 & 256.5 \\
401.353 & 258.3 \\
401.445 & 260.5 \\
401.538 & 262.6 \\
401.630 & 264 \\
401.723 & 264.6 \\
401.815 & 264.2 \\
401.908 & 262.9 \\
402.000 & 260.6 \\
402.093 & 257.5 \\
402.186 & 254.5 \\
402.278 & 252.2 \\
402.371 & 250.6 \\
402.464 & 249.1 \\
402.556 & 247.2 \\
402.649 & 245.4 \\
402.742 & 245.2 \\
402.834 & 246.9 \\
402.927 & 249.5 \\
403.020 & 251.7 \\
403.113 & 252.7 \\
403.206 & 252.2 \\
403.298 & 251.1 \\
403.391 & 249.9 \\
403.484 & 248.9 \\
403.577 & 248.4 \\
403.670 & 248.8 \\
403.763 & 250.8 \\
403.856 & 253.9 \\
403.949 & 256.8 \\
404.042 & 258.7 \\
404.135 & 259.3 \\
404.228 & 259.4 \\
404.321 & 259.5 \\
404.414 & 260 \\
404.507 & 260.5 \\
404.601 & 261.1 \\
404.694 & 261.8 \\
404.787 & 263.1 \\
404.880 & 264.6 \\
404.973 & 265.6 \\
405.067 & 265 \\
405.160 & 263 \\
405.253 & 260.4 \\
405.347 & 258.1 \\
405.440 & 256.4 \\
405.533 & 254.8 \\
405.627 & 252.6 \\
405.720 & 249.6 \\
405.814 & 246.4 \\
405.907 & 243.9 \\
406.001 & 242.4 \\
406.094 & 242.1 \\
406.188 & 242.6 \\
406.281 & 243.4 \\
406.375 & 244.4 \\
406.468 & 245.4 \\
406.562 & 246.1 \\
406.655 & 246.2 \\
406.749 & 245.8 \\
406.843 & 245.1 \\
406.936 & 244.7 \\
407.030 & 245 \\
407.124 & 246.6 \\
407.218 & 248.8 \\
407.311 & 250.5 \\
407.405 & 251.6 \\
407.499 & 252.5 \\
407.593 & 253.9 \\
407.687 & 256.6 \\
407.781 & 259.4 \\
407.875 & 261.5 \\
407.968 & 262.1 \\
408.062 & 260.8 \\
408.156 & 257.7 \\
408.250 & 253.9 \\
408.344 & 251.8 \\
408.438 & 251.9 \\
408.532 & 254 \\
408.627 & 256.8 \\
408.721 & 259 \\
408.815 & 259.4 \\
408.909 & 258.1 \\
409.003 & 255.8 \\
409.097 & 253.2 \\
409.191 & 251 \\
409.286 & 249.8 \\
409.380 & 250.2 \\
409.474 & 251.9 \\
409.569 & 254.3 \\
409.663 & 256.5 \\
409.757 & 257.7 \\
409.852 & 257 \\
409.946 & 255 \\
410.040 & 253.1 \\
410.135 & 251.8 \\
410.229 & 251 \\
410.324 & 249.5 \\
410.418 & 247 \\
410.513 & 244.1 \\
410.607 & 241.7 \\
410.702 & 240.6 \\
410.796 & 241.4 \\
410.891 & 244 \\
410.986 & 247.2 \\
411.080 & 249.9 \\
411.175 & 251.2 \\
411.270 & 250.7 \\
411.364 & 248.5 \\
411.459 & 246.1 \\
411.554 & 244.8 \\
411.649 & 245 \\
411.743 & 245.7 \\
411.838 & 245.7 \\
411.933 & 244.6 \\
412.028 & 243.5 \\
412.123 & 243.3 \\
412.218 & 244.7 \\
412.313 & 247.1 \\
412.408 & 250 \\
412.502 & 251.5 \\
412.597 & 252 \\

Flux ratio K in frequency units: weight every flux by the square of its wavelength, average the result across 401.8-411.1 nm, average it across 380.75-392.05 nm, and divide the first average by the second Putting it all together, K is 1.04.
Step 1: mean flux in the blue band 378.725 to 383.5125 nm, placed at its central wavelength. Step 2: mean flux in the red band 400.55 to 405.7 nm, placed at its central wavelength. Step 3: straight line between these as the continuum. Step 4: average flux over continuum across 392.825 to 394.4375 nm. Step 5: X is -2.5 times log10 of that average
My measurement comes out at 0.07 mag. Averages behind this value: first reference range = 282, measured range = 252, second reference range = 256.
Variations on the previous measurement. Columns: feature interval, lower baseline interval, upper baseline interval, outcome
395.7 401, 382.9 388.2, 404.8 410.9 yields -0.03 mag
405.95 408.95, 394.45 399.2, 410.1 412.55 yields 0.00 mag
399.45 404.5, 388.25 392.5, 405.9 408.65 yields 0.00 mag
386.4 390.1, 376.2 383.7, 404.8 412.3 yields 0.02 mag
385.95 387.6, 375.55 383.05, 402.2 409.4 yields 0.05 mag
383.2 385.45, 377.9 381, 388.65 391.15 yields 0.04 mag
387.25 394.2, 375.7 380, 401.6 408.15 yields 0.02 mag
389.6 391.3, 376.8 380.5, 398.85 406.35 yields 0.03 mag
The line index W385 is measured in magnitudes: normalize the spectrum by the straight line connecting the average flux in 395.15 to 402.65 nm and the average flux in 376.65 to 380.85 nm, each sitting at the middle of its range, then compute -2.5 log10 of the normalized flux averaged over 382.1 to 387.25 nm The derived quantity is 0.04 mag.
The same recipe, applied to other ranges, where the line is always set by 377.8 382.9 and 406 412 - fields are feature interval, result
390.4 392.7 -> 0.017 mag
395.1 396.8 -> -0.026 mag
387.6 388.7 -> 0.011 mag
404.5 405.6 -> -0.025 mag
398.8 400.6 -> -0.013 mag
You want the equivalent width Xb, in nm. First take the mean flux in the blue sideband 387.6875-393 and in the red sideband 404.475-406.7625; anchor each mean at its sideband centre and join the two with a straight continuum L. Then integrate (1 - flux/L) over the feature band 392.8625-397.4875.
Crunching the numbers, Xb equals 0.02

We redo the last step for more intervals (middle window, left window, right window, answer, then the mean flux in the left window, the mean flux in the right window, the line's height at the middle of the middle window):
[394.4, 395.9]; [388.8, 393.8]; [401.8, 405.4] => -0.030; 264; 256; 262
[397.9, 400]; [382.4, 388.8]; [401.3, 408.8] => -0.061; 269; 254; 258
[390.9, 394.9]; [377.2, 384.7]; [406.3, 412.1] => 0.130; 282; 251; 269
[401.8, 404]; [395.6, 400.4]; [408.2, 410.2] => 0.080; 267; 254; 261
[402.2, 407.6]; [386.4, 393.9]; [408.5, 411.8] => 0.049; 264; 251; 254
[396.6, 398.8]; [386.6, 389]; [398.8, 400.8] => -0.008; 266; 264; 264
